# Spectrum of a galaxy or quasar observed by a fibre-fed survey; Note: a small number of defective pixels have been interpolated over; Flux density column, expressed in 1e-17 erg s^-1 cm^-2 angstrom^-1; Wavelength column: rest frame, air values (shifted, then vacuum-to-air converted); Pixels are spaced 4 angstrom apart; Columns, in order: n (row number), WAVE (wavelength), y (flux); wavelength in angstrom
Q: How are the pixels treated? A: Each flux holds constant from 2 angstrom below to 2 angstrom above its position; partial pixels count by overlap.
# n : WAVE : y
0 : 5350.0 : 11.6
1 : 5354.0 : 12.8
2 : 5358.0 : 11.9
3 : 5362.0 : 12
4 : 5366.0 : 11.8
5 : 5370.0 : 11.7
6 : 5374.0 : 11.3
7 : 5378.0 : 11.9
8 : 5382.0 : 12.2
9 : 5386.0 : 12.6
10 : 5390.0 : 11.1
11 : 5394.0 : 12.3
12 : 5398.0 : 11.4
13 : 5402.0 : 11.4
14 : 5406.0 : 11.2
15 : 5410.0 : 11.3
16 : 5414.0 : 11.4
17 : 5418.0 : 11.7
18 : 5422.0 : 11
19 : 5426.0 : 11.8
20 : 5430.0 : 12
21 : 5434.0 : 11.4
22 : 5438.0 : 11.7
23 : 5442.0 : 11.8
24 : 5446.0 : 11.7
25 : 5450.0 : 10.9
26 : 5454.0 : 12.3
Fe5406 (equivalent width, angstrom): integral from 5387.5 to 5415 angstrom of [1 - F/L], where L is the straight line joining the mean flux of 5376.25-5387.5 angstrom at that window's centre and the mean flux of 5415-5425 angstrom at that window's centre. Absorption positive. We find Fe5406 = 0.8 angstrom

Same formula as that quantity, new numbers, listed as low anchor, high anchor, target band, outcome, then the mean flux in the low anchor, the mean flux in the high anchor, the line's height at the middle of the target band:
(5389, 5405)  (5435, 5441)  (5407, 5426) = 0.4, 11.6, 11.7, 11.6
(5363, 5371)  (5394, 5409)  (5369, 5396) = -0.6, 11.8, 11.5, 11.6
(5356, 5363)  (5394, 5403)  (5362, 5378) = 0.2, 11.9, 11.6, 11.9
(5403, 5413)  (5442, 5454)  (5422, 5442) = -0.4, 11.3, 11.5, 11.4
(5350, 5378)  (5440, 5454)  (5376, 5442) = 0.4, 11.9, 11.6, 11.7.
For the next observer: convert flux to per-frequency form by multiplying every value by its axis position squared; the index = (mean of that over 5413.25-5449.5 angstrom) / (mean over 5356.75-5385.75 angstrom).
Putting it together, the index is 1.0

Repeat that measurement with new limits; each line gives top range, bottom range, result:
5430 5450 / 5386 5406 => 1.02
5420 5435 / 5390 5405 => 1.01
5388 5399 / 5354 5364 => 0.97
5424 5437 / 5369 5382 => 1.02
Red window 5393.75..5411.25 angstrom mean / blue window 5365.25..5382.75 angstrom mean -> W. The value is 0.97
